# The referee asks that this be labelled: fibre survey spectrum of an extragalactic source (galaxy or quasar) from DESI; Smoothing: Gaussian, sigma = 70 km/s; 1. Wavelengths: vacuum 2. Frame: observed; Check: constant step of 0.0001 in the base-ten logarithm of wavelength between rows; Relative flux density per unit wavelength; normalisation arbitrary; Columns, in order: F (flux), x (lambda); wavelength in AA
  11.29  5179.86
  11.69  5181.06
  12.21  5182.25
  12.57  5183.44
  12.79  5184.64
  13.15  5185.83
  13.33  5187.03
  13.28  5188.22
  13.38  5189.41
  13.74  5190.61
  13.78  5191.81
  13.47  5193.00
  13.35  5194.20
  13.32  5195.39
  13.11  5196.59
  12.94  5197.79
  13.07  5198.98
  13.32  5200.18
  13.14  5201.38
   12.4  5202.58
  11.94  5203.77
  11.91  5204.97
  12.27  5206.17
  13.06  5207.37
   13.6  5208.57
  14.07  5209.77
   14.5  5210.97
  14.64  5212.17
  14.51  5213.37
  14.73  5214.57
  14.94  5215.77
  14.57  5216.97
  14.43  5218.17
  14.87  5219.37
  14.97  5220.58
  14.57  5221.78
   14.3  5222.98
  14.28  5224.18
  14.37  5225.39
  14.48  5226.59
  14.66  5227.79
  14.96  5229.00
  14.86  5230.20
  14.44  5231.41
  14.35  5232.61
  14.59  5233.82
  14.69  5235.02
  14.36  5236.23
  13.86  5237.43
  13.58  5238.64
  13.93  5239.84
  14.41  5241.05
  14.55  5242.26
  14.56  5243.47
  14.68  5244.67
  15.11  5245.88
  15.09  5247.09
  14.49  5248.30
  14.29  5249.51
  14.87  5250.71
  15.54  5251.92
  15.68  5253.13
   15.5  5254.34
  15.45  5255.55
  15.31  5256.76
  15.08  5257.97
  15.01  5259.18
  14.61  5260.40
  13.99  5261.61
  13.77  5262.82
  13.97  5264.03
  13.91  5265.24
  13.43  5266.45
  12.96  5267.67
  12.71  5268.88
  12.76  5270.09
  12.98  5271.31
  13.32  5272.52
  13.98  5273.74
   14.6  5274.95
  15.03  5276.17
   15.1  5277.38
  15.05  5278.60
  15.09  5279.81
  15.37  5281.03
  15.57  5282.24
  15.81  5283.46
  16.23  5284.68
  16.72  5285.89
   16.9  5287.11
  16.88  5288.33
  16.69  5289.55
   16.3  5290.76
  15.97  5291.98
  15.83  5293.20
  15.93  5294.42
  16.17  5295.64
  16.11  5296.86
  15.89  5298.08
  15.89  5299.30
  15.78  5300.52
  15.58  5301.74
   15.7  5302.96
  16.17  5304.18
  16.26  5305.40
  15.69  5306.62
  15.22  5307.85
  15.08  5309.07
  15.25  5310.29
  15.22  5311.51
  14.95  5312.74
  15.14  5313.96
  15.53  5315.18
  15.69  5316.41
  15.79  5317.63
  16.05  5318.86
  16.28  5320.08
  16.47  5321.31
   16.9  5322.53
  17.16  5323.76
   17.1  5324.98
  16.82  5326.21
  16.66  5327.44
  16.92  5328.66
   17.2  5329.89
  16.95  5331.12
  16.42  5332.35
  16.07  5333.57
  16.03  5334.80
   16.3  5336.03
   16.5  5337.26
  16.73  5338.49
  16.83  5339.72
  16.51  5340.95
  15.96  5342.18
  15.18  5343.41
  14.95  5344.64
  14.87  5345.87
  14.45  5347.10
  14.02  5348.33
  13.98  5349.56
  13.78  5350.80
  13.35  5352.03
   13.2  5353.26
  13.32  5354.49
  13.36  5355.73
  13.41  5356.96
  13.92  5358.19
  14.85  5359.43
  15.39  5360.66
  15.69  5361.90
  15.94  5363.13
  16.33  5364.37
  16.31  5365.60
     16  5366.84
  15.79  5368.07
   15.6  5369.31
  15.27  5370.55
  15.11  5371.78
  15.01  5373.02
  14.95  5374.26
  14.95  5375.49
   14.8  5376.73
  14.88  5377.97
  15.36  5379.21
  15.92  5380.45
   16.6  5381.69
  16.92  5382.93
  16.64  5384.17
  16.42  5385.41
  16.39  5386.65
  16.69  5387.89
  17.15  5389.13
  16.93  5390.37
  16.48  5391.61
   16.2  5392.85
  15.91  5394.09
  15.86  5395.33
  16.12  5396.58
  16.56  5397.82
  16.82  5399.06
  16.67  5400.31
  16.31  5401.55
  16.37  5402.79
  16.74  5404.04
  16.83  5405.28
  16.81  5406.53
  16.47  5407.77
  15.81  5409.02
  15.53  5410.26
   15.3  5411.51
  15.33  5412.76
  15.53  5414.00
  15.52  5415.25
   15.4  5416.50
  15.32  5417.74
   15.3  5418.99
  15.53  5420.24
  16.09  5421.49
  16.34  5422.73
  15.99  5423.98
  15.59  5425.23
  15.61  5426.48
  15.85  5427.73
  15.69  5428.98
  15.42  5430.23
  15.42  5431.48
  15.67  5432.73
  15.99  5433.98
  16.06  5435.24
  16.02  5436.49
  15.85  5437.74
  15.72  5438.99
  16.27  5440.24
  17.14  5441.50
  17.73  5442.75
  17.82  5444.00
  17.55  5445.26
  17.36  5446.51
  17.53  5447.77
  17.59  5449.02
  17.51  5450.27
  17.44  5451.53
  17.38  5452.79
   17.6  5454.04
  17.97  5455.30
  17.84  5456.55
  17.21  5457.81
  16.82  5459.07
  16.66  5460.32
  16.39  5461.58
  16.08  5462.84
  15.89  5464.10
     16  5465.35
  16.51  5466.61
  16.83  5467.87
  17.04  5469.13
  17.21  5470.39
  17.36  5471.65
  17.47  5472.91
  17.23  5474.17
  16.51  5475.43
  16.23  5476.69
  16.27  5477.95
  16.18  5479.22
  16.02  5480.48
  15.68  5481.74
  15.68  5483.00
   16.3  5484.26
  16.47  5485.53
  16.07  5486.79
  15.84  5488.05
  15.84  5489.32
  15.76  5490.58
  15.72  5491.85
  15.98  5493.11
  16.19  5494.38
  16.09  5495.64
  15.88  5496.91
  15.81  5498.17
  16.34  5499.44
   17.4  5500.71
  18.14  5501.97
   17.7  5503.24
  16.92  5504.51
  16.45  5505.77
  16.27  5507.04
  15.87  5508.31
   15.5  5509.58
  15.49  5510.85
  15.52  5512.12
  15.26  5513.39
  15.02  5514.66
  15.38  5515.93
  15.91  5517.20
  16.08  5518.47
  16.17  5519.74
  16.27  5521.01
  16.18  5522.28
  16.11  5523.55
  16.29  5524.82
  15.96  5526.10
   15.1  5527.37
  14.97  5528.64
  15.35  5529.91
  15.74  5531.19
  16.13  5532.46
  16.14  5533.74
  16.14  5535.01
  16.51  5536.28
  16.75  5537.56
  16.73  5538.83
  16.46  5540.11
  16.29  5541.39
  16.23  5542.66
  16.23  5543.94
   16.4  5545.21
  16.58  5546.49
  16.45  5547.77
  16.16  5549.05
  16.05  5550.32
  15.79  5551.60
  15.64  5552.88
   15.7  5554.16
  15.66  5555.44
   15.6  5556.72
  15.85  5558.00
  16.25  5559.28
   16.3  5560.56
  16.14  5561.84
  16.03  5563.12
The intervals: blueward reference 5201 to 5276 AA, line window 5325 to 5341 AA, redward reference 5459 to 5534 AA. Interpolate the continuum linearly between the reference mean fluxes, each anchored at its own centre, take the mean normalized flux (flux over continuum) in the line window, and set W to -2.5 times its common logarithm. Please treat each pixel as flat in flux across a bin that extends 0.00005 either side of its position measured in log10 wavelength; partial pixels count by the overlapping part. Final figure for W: -0.12 mag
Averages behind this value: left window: 14.2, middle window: 16.6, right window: 16.2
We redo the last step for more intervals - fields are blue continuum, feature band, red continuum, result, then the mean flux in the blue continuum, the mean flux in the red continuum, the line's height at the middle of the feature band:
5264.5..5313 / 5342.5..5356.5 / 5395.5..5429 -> 0.11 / 15.3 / 16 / 15.6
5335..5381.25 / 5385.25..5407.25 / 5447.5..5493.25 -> -0.06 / 15.1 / 16.7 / 15.6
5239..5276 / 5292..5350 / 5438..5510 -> -0.06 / 14.4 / 16.7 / 15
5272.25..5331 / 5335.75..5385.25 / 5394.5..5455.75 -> 0.06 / 15.9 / 16.3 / 16.1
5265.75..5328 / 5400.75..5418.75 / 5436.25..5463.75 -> 0.05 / 15.5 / 17.1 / 16.7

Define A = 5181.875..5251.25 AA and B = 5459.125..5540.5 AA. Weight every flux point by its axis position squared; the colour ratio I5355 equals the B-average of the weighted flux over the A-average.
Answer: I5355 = 1.29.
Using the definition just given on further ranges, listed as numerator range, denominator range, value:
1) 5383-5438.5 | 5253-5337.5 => 1.08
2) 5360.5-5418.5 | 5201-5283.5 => 1.18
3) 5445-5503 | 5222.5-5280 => 1.26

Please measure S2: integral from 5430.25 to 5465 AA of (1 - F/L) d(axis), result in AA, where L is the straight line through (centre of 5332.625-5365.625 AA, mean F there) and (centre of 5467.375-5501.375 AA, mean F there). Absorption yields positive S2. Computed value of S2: -1.7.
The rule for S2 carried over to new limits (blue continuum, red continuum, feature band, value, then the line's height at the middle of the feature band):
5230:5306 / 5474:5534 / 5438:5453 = -1.4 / 15.8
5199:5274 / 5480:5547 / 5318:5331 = -1.7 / 14.8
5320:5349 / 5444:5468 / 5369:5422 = 2.2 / 16.7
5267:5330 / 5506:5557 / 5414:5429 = 0.1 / 15.8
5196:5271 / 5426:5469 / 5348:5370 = 1.3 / 15.6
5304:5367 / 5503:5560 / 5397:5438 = -0.5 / 15.8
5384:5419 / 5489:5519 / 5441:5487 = -2.1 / 16.1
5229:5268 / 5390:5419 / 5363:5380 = 0.4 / 15.8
